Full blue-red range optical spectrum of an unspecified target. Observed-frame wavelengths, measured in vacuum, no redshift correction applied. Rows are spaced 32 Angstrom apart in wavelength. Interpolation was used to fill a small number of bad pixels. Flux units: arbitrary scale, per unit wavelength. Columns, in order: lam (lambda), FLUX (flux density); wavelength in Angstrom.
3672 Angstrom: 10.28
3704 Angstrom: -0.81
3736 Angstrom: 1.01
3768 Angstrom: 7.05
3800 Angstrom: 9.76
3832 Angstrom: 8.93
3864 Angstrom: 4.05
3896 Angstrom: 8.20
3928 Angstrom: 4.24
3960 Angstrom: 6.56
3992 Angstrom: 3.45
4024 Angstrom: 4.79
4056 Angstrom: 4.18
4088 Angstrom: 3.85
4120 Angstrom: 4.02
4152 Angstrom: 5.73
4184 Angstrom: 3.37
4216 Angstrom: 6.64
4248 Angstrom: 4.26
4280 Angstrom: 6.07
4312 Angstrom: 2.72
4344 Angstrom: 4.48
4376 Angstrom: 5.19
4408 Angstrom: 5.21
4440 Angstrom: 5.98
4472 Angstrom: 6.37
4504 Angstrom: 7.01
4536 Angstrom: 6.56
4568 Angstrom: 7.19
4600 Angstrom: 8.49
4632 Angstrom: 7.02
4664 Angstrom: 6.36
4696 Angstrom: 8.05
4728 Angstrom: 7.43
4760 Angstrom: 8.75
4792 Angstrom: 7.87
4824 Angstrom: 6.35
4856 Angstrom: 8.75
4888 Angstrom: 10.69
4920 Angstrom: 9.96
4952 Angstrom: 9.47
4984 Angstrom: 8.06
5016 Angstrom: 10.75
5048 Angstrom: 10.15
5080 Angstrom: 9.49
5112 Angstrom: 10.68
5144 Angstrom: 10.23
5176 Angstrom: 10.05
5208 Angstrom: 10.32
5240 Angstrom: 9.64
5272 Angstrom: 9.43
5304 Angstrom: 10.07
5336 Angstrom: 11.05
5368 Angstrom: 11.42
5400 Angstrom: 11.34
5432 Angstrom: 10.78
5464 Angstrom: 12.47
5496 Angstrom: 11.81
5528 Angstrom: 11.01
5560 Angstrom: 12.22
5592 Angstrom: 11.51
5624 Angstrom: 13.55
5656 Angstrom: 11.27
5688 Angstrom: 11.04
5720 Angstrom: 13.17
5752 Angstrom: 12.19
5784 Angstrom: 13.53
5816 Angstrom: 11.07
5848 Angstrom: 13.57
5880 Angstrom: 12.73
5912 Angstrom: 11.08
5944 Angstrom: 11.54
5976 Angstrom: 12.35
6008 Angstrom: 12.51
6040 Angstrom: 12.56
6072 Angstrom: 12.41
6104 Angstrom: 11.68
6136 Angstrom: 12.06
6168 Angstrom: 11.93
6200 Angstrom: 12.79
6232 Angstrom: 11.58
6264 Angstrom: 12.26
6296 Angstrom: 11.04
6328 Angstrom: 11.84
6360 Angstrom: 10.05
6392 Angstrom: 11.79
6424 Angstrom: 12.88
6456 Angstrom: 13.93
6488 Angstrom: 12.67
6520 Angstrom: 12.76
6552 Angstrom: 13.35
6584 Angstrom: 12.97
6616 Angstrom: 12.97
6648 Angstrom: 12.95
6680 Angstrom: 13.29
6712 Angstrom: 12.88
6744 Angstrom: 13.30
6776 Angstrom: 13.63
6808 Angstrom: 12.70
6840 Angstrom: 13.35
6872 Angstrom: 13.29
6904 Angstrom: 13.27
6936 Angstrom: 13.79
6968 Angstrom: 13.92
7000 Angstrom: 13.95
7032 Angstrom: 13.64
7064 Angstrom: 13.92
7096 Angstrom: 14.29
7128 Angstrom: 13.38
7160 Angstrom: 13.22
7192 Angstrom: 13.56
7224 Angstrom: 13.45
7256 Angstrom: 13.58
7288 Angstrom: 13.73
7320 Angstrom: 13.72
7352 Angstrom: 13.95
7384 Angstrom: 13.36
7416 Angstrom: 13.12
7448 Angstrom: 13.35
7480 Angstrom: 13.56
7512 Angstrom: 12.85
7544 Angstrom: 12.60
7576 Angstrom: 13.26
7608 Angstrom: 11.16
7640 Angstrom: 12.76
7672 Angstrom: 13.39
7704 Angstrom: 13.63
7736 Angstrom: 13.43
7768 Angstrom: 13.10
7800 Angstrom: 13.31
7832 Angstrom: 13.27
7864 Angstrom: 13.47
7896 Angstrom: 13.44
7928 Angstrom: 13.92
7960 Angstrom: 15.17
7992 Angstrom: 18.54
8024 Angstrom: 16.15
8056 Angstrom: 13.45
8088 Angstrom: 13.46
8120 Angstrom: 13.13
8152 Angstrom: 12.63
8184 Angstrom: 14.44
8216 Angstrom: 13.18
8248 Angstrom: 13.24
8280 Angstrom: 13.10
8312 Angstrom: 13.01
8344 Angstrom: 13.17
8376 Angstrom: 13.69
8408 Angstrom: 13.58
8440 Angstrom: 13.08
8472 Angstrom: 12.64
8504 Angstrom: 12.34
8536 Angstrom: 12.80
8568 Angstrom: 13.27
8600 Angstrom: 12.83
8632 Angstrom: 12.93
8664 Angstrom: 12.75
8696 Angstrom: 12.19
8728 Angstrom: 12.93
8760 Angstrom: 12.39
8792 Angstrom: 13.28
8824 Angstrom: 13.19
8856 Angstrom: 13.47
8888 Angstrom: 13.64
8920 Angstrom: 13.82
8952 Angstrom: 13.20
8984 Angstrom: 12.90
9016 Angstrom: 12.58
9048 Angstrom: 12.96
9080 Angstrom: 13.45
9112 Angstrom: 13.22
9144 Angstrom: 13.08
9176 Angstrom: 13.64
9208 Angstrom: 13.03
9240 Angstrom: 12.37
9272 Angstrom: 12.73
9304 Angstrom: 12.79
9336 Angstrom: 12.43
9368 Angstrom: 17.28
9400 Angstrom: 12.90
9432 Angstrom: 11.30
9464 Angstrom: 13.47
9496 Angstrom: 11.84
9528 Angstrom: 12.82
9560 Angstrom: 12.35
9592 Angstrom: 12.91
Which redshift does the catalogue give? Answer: 0.217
